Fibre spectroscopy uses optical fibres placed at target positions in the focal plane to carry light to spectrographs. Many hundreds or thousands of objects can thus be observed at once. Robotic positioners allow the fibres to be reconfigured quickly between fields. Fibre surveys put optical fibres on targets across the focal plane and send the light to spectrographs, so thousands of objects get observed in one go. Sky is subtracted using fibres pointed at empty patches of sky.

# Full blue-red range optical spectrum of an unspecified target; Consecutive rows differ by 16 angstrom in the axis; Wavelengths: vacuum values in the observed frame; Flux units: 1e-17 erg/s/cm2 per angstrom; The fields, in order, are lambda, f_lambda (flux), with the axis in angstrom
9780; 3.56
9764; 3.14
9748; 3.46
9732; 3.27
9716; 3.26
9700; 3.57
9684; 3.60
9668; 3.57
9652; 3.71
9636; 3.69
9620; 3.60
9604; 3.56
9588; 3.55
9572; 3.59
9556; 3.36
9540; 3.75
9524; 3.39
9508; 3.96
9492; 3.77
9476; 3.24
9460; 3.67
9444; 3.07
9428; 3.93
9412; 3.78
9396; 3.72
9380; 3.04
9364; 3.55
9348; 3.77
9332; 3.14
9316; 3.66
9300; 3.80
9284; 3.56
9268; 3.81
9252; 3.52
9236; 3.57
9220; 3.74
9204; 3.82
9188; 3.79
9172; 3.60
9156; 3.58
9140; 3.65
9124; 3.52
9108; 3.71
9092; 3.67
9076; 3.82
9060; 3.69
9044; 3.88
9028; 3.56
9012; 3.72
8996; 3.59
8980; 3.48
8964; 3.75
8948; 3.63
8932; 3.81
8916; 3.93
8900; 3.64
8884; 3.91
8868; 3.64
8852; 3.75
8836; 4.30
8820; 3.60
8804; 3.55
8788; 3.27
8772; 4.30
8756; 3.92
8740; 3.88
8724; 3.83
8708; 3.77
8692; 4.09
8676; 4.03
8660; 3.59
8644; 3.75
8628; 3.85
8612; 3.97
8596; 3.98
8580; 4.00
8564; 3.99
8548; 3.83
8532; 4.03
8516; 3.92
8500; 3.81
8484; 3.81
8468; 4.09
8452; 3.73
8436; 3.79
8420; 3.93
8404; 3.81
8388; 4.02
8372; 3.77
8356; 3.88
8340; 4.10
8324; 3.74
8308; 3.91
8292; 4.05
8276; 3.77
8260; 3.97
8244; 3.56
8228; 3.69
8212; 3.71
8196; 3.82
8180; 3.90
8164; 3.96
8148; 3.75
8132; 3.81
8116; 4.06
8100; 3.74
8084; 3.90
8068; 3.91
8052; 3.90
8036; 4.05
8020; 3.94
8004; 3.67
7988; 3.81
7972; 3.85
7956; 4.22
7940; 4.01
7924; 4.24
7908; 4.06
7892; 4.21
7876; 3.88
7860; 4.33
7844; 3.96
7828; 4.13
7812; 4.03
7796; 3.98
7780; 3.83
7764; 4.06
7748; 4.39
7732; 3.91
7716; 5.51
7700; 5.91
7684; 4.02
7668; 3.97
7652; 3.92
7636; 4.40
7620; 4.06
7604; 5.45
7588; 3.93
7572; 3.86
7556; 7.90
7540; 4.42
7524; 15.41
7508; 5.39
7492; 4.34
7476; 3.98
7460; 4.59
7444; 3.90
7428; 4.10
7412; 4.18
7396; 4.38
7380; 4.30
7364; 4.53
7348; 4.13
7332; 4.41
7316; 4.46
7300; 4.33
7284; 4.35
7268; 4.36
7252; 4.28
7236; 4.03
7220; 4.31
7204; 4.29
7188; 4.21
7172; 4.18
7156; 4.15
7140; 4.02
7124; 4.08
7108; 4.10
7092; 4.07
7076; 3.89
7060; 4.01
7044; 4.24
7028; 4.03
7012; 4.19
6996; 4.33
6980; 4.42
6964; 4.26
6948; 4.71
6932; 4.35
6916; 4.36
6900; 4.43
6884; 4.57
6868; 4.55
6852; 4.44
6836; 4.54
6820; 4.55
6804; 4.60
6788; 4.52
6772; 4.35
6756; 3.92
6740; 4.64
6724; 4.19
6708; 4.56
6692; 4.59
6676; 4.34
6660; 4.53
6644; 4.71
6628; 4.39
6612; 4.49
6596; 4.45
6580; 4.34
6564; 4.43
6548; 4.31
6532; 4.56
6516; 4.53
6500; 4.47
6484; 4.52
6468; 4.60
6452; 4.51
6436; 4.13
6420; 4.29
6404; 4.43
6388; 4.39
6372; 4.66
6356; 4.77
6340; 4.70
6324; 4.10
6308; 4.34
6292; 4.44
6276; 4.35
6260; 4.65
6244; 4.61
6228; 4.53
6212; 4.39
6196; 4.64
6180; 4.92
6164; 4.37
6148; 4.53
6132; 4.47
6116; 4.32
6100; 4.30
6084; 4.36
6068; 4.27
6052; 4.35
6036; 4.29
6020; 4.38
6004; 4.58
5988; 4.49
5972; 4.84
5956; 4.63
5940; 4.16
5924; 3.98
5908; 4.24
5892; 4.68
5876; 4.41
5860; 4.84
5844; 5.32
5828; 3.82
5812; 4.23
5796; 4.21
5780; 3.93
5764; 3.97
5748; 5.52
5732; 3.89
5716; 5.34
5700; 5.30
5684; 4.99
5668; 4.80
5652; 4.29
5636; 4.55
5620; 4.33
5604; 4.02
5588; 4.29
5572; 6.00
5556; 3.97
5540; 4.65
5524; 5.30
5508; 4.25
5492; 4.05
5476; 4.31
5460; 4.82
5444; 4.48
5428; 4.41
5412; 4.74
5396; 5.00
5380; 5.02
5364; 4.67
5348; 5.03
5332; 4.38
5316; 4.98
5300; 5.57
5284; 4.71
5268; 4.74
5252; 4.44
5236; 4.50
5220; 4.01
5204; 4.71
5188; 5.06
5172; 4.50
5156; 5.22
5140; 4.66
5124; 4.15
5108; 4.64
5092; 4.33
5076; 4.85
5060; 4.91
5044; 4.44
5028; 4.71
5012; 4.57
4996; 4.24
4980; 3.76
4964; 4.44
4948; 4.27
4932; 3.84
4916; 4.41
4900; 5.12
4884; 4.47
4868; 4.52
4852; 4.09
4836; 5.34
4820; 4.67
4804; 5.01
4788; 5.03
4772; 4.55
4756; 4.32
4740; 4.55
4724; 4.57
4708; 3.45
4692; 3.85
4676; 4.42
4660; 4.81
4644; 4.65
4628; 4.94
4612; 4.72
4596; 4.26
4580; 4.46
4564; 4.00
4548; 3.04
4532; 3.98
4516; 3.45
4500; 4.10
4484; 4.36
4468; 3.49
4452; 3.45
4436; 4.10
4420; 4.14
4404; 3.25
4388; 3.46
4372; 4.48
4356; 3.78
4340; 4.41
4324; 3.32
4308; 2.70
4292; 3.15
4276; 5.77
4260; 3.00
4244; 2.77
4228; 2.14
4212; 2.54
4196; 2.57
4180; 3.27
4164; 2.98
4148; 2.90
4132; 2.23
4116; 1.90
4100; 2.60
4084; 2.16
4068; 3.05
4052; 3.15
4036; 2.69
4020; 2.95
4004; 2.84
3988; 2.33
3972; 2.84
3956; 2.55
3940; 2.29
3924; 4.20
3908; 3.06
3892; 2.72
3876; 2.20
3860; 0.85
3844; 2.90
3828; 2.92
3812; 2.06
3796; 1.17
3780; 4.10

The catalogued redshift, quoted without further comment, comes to 0.146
